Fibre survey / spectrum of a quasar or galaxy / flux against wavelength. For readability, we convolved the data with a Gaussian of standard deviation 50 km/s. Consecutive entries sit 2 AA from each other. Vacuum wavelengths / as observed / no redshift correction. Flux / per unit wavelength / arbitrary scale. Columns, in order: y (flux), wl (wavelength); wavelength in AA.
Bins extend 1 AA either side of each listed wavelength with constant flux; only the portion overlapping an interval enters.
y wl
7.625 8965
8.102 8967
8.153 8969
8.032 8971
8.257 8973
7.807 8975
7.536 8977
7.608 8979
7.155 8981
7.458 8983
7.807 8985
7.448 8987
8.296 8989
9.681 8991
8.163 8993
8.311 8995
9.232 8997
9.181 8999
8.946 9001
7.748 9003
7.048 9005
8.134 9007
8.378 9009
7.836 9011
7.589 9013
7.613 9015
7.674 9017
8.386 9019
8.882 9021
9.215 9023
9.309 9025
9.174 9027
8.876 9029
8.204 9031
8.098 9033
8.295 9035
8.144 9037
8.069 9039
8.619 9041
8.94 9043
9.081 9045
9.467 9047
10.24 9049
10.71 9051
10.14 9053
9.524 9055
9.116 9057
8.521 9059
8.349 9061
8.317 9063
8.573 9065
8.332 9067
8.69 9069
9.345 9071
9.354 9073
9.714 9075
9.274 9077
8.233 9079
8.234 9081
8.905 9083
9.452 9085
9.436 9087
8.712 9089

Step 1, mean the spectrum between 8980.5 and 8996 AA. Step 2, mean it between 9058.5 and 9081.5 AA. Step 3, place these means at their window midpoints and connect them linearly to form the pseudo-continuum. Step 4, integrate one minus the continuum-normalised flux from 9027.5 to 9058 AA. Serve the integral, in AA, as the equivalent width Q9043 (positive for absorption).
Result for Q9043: -1.8 AA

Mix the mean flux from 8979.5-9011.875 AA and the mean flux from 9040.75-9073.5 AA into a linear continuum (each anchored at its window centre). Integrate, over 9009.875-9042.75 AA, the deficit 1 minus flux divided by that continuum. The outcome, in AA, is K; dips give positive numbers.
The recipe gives 1.02 AA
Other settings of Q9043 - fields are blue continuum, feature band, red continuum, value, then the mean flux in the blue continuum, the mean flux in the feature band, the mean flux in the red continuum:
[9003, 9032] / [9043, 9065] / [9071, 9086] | -1.4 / 8.29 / 9.29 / 9.05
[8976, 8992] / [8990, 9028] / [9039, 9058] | 0.1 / 7.87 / 8.45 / 9.46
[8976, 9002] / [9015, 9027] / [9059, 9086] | -0.3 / 8.22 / 8.64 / 8.82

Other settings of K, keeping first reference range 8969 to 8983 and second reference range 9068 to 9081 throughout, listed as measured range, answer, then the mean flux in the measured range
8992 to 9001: -0.82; 8.75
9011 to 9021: 0.42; 7.92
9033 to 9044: 0.23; 8.38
